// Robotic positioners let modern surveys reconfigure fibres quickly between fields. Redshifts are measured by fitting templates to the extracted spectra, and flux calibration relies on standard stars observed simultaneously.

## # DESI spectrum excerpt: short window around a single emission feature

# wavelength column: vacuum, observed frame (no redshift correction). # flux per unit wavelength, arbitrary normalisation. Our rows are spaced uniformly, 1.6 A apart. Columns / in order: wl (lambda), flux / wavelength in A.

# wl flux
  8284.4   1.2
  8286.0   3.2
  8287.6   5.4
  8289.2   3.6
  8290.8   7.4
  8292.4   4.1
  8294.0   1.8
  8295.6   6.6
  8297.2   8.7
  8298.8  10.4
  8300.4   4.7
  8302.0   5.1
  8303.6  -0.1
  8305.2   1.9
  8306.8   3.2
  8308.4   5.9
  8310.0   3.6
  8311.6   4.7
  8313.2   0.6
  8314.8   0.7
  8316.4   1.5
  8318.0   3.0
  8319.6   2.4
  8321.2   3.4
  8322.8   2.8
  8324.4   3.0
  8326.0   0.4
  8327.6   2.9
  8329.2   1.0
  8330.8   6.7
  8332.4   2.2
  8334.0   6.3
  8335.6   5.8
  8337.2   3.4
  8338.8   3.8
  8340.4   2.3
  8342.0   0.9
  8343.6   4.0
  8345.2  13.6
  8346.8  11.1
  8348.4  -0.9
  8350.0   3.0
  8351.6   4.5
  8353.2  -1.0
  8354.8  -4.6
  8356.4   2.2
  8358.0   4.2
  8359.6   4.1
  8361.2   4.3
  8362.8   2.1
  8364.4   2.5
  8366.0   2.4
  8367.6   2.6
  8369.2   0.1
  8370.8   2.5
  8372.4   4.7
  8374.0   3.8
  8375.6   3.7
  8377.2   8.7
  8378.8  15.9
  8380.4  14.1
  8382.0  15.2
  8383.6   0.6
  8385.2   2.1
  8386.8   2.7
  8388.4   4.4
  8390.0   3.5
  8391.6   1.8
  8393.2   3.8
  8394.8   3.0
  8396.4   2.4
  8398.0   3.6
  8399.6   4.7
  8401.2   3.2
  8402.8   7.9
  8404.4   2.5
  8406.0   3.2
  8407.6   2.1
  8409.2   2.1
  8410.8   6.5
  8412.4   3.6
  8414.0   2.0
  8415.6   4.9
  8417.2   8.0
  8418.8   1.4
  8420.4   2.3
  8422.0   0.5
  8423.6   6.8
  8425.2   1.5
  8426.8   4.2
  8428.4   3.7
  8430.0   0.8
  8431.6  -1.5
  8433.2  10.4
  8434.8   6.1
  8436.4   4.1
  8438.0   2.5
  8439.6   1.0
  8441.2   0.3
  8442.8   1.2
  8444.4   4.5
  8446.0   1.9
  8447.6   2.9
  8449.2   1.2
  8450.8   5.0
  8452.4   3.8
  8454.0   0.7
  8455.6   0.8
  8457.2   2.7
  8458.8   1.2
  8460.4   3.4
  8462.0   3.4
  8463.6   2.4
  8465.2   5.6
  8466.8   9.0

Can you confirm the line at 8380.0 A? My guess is Hbeta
